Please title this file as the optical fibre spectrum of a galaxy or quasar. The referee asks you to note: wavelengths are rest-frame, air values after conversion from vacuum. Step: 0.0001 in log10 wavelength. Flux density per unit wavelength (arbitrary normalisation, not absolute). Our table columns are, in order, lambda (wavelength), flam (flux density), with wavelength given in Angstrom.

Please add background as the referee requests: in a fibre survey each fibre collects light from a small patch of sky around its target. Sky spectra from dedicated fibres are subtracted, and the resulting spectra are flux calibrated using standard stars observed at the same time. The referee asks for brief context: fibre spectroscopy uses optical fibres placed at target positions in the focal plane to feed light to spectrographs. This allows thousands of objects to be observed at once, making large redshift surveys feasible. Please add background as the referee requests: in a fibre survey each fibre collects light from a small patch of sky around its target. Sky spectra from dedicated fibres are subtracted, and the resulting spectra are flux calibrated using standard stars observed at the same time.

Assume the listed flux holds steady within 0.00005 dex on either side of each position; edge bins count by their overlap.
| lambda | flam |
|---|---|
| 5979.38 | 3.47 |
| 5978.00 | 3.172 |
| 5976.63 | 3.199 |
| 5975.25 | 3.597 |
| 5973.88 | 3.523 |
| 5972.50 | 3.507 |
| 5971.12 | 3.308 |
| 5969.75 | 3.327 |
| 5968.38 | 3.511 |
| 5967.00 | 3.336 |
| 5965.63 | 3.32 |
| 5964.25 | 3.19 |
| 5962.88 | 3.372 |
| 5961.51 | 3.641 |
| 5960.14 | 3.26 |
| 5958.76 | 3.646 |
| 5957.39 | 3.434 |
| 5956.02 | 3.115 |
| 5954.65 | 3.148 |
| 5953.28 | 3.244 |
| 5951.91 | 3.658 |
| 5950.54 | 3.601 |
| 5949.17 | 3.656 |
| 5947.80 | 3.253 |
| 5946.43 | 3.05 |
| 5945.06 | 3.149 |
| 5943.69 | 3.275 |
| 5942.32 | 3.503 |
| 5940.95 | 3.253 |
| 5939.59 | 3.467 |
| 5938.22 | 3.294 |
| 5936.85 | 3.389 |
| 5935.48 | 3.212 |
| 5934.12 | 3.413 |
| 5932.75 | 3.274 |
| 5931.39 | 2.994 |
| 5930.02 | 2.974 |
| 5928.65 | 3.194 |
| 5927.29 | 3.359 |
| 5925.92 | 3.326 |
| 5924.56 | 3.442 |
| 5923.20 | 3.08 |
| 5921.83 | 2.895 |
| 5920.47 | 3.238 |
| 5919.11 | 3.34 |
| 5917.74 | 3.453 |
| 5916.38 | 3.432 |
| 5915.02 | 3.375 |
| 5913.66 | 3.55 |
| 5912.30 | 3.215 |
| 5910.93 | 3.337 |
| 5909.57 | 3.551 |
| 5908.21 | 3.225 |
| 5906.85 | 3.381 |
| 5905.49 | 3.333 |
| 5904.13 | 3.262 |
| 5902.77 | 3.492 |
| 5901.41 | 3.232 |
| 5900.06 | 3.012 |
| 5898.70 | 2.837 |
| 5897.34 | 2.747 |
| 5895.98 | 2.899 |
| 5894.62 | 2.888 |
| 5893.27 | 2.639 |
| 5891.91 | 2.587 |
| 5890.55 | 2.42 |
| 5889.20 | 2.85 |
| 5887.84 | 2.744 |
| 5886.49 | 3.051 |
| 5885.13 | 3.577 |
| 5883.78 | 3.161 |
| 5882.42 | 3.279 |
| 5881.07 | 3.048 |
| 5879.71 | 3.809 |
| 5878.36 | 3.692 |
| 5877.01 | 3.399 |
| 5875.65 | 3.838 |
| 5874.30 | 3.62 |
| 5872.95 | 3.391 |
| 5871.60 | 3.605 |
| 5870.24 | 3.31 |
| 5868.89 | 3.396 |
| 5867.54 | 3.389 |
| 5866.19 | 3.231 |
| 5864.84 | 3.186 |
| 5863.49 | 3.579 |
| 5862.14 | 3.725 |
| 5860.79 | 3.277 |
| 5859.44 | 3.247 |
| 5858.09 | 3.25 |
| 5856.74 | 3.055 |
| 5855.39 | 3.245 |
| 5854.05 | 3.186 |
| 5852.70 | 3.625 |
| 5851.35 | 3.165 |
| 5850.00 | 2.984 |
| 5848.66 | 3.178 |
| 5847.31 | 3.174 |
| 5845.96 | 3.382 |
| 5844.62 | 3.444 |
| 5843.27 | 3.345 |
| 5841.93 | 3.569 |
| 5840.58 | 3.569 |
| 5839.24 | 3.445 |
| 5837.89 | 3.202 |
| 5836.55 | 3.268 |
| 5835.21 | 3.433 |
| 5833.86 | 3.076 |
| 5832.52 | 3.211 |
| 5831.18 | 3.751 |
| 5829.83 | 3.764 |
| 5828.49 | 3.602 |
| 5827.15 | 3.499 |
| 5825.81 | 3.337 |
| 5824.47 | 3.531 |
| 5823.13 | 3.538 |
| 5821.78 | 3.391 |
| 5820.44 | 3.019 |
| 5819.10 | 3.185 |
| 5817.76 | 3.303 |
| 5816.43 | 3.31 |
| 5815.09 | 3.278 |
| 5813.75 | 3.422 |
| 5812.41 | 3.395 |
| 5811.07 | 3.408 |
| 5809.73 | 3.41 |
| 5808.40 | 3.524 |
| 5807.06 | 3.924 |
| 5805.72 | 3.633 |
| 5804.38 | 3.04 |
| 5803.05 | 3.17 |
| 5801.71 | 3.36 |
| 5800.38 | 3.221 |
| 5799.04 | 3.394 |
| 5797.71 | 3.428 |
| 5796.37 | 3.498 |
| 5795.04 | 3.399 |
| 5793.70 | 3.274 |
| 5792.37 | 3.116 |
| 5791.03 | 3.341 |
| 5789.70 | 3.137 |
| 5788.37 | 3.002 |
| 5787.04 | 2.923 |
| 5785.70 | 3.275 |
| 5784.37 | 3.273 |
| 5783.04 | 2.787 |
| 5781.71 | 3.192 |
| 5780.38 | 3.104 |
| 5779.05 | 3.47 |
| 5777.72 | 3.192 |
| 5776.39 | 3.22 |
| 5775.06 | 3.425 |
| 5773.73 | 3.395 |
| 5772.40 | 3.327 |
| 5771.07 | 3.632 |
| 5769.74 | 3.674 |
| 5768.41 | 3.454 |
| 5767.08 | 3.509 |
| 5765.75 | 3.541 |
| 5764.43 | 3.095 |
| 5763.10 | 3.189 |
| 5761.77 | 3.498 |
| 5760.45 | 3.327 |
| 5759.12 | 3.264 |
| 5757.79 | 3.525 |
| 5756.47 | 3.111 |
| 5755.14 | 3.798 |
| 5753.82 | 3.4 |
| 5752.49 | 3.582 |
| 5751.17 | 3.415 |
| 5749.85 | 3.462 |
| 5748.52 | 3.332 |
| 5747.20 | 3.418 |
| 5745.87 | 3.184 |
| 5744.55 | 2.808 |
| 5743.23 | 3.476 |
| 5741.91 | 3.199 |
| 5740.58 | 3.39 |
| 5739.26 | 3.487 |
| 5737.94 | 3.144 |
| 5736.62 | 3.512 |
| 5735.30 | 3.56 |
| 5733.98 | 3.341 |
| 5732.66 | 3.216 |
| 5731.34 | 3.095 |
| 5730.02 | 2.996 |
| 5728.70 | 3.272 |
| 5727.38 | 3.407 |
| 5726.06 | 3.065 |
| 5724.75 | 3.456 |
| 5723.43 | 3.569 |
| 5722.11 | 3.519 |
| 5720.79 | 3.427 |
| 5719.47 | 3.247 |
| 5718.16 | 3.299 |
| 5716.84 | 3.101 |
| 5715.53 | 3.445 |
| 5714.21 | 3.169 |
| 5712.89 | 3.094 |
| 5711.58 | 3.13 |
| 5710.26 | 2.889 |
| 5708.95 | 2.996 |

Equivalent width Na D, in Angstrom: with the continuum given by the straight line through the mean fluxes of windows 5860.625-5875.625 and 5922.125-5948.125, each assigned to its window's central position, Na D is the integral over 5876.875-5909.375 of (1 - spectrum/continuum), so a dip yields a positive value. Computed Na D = 2.6 Angstrom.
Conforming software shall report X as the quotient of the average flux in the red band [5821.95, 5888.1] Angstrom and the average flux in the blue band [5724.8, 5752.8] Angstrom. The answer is 1.02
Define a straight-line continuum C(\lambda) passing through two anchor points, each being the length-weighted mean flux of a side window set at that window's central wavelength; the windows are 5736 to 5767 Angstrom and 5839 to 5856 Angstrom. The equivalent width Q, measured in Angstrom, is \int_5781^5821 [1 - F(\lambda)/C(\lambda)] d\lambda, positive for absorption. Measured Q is 0.7 Angstrom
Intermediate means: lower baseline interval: 3.36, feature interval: 3.29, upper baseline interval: 3.33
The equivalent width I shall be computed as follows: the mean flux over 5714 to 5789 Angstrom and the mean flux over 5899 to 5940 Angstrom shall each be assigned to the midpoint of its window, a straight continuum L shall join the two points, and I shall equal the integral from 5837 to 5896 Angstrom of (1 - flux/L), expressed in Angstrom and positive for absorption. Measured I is 0.5 Angstrom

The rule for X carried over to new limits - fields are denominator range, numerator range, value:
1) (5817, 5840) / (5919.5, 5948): 0.96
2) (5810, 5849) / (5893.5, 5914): 0.94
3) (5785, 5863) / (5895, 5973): 0.99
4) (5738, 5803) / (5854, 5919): 0.98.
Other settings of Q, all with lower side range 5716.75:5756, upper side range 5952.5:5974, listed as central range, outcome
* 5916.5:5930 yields 0.44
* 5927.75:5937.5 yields 0.44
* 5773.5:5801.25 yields 0.89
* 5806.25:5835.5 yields -0.65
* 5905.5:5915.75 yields -0.04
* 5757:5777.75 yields -0.32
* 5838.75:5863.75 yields 0.14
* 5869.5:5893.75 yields 0.92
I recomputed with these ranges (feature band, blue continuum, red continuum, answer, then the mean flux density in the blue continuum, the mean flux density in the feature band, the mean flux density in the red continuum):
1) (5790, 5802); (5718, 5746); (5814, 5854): 0.04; 3.31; 3.33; 3.36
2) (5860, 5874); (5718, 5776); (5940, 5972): -0.21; 3.36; 3.41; 3.36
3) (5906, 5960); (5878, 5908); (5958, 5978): -1.07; 3.08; 3.32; 3.4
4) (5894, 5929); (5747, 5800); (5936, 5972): 1.24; 3.33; 3.24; 3.36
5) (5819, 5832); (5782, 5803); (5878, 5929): -1.05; 3.23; 3.47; 3.18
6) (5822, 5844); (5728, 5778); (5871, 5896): -1.29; 3.36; 3.44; 3.19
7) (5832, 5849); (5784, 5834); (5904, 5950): 0.03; 3.36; 3.33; 3.3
